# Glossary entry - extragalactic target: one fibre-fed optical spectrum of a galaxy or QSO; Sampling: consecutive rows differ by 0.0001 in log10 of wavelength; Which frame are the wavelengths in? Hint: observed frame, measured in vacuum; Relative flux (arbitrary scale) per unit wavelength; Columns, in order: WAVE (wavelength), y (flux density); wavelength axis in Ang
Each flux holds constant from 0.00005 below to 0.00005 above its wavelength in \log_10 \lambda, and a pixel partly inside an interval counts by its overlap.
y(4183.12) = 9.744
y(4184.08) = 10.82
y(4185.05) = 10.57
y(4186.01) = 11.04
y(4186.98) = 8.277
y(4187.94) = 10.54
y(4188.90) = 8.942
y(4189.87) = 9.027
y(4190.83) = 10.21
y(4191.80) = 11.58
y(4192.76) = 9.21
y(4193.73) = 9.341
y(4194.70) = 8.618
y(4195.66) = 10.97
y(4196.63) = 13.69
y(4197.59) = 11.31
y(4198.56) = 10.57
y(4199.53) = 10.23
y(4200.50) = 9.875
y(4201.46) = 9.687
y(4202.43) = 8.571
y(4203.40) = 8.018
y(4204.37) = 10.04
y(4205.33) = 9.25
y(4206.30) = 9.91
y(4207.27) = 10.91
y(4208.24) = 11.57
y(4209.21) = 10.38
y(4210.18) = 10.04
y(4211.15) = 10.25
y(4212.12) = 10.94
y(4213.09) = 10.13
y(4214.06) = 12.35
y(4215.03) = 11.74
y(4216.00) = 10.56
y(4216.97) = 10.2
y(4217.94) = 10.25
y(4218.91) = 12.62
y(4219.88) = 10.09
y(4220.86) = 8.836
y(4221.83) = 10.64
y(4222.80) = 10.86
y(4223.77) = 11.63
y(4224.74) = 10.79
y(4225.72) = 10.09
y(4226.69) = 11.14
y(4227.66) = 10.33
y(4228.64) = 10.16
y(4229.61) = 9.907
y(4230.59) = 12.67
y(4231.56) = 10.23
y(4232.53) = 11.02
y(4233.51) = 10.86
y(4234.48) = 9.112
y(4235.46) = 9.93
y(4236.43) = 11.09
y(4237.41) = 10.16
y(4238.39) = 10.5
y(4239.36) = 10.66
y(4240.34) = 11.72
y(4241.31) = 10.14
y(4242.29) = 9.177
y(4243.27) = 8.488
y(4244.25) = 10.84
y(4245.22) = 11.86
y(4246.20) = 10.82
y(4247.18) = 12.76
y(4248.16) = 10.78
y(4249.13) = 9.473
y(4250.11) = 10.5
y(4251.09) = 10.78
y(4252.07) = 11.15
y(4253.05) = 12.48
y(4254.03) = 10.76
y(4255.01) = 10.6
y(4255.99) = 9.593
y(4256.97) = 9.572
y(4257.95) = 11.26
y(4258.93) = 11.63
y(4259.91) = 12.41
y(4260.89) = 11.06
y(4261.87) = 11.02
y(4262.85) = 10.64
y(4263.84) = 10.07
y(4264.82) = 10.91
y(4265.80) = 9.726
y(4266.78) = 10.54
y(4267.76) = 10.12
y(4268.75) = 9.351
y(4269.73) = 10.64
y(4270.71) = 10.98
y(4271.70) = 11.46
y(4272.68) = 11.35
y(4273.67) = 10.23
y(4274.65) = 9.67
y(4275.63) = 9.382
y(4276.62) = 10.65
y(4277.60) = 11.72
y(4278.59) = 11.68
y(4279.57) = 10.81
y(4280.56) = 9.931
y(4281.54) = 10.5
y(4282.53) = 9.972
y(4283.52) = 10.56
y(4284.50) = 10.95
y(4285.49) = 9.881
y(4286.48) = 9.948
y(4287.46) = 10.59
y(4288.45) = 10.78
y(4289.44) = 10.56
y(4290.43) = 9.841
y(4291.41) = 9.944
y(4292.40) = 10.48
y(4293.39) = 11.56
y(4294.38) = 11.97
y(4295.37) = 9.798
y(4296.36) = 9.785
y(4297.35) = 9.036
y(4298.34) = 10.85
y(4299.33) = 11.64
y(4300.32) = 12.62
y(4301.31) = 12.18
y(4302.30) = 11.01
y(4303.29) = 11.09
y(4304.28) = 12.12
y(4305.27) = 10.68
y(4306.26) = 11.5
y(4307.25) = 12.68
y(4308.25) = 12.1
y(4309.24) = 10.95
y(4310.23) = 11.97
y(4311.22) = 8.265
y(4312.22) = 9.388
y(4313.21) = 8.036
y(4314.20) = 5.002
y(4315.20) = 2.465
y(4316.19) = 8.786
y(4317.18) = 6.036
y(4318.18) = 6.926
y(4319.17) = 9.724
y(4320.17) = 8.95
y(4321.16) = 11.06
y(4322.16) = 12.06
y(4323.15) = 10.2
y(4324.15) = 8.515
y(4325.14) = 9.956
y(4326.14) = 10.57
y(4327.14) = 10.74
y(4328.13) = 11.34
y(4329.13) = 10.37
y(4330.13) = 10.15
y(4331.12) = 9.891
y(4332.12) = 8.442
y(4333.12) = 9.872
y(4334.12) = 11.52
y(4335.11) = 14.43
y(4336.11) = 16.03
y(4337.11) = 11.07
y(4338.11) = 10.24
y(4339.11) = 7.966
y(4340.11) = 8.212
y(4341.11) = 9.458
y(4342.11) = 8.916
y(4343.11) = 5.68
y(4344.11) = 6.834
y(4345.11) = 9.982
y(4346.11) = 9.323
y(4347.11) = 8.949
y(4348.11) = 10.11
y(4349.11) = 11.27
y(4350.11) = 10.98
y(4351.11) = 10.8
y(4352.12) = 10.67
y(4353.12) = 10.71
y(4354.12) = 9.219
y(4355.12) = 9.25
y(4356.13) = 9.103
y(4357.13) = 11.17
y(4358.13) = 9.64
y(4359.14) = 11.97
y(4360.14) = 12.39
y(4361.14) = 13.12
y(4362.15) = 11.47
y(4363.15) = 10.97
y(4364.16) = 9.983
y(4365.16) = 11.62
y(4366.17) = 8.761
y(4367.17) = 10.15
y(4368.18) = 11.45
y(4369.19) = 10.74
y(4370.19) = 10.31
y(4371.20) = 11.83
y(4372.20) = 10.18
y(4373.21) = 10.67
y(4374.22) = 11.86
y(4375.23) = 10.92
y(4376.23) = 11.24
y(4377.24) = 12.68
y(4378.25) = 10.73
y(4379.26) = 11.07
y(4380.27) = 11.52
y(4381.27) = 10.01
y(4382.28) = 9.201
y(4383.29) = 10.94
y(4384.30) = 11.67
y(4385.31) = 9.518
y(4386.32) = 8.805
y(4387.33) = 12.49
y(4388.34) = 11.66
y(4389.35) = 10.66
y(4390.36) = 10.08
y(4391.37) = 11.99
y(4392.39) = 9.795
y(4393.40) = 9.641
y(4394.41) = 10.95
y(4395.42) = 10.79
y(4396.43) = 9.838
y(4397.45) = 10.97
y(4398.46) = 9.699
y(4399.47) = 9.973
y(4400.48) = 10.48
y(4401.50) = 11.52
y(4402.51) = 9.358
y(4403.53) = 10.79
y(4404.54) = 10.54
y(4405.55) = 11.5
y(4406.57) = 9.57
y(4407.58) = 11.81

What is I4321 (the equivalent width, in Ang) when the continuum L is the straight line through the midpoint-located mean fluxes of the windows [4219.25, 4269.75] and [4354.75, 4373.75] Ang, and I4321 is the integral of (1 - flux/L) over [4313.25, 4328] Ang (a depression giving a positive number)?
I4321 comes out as 2.80 Ang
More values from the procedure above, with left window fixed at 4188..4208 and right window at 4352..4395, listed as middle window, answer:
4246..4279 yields -1.46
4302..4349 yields 3.46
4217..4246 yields -1.07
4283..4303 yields -0.53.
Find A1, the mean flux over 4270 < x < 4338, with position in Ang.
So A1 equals 10.4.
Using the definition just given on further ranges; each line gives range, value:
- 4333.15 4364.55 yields 10.4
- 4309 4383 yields 10.1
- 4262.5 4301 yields 10.5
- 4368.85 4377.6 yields 11.1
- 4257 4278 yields 10.7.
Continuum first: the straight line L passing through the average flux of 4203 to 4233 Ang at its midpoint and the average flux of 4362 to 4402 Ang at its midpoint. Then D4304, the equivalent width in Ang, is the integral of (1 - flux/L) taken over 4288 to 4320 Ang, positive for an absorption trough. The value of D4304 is 2.0 Ang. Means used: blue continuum 10.6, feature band 9.98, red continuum 10.7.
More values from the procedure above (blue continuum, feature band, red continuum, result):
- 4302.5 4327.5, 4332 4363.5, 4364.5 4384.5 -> -0.1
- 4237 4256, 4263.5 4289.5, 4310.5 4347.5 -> -0.7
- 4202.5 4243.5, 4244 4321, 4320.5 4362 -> -0.1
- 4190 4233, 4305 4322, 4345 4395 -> 2.4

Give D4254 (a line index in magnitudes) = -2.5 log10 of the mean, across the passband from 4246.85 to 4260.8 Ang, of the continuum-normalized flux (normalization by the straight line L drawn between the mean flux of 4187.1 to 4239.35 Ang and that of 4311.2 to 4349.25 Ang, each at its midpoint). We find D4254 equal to -0.095 mag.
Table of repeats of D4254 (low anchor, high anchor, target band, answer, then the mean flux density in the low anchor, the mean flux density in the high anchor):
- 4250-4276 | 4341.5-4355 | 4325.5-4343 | -0.08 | 10.7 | 9.49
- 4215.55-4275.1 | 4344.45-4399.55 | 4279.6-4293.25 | 0.03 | 10.6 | 10.6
